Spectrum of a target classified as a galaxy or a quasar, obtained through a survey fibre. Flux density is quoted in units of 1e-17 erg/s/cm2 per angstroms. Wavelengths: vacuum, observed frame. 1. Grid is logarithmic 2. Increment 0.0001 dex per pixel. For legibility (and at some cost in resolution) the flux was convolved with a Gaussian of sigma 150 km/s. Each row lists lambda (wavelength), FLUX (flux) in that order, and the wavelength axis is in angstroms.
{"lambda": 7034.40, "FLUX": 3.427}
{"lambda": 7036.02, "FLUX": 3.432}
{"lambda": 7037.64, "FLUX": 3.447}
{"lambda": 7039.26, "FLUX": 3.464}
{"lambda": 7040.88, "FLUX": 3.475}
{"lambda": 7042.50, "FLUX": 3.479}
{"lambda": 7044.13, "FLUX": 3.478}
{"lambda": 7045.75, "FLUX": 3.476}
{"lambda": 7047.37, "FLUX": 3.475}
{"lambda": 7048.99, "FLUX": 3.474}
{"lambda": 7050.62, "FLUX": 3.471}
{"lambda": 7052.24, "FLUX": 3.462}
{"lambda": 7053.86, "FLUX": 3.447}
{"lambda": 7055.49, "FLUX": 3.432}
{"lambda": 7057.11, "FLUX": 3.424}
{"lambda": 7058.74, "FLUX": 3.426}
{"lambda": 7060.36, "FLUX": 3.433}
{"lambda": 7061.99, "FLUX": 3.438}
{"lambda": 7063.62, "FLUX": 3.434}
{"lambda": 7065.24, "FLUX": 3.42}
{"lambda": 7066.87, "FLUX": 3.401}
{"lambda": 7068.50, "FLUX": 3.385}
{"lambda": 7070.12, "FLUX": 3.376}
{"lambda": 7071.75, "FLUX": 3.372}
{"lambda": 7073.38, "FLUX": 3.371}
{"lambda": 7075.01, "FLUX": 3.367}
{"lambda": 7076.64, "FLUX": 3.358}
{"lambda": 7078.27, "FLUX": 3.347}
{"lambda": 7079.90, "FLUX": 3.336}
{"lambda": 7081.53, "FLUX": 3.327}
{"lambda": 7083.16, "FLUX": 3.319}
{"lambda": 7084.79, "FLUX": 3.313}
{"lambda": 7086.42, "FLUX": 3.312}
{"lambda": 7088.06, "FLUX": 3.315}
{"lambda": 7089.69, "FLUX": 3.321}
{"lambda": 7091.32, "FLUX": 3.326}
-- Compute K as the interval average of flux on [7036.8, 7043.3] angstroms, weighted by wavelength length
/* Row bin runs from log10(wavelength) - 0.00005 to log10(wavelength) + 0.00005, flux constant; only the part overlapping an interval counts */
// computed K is 3.47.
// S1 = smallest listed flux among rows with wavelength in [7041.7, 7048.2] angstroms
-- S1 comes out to 3.475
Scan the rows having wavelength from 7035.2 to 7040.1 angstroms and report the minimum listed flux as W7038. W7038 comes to 3.432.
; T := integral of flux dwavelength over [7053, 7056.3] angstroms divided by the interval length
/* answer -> 3.44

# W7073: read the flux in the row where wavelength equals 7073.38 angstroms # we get 3.371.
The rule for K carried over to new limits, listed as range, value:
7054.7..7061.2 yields 3.43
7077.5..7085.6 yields 3.33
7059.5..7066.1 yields 3.43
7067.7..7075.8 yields 3.38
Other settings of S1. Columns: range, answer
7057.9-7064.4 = 3.426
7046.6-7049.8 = 3.474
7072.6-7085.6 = 3.313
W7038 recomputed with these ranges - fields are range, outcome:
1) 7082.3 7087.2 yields 3.312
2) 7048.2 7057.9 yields 3.424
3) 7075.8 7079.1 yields 3.347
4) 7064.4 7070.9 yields 3.376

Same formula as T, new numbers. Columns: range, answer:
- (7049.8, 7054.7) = 3.46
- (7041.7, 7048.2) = 3.48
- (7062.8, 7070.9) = 3.41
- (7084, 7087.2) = 3.31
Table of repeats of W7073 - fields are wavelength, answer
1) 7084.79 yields 3.313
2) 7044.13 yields 3.478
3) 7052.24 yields 3.462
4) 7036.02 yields 3.432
